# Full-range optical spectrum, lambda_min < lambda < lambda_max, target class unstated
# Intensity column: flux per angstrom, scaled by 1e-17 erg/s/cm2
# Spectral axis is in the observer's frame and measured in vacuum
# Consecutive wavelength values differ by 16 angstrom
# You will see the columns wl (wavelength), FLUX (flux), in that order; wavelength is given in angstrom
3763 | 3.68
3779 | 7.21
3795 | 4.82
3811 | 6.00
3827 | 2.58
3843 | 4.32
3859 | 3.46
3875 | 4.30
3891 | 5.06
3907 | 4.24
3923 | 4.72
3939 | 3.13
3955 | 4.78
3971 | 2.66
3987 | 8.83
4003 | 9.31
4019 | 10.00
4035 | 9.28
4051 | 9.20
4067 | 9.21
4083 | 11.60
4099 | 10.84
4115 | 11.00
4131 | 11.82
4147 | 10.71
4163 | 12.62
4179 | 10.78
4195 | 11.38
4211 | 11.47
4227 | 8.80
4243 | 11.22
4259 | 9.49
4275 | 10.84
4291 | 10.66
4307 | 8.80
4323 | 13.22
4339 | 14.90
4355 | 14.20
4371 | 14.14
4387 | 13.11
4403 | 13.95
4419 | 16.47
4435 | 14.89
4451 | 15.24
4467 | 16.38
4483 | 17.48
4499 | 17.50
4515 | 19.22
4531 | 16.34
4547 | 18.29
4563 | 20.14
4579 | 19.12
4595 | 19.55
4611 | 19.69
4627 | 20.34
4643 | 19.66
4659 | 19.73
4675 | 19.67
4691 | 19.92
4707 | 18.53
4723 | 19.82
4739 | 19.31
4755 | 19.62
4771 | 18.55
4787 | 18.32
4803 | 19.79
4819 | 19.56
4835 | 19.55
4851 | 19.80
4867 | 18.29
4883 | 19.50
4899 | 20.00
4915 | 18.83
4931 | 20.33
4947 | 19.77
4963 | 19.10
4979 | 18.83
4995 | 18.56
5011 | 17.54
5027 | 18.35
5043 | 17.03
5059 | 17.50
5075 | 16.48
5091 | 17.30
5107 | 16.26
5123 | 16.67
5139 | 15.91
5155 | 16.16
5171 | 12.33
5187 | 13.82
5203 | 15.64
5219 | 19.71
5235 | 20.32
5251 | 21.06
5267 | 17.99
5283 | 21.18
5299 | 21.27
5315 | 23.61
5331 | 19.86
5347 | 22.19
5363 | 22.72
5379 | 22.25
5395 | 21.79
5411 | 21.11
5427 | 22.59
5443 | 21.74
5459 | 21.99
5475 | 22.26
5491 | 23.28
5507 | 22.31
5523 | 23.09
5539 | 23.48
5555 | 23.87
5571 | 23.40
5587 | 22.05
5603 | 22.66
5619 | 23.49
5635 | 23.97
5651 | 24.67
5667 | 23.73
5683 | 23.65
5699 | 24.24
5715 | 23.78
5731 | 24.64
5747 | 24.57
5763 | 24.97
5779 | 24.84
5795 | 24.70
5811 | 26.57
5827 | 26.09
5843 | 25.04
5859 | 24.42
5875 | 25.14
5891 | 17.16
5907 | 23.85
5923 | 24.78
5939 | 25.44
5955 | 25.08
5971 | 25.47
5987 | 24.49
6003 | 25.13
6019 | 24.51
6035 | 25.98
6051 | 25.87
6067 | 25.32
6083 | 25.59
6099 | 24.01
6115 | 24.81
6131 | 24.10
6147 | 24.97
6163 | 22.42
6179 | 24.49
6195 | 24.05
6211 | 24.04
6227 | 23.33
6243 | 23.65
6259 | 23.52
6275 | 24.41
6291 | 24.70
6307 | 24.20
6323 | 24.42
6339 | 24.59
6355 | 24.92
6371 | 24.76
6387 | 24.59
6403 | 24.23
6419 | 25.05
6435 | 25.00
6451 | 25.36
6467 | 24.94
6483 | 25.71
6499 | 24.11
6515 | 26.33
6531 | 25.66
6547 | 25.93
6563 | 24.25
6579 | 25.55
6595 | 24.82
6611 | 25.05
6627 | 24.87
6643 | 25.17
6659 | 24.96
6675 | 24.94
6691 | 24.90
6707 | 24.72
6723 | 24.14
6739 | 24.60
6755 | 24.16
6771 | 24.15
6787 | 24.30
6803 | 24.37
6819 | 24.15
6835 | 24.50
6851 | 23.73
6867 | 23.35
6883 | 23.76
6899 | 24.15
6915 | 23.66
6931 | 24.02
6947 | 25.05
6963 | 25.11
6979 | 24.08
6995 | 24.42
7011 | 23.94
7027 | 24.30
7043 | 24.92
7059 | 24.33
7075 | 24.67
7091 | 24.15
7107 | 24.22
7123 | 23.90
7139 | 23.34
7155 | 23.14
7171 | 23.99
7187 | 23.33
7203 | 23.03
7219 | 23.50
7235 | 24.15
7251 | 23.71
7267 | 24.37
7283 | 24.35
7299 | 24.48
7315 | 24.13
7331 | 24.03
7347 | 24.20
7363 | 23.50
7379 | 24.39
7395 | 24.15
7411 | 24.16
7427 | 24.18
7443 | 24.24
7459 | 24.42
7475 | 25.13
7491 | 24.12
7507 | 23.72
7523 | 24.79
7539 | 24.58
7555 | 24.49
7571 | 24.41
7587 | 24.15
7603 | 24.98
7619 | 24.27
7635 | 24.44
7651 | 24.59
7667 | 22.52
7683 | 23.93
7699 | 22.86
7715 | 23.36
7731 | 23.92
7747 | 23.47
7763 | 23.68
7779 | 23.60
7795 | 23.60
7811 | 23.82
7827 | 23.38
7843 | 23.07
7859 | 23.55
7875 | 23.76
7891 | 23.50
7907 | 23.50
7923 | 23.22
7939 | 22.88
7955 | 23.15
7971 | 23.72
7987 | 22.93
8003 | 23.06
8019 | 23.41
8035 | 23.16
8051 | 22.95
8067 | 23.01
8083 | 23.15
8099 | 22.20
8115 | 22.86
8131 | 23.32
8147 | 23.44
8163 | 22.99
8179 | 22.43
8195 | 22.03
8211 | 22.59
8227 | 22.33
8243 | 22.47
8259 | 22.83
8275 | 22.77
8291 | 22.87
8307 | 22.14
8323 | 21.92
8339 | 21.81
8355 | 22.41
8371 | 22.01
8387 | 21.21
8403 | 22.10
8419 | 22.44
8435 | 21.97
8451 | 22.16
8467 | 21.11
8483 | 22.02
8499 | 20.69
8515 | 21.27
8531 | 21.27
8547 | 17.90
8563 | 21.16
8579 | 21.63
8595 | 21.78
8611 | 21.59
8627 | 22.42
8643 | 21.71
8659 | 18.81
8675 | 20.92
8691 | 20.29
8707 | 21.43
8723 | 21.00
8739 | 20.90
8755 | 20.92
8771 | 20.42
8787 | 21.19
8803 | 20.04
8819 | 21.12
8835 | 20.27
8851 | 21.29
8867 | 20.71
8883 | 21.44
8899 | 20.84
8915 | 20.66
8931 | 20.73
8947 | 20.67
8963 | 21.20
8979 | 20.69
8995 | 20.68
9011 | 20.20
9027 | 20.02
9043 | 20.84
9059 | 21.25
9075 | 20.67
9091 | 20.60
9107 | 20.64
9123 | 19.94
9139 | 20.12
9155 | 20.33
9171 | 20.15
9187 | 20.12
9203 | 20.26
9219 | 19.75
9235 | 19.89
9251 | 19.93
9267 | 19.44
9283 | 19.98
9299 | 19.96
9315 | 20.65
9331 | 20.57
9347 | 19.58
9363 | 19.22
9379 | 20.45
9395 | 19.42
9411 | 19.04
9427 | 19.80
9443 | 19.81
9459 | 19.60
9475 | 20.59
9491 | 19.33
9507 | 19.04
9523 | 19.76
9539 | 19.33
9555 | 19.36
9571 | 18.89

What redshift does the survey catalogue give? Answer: 0.00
